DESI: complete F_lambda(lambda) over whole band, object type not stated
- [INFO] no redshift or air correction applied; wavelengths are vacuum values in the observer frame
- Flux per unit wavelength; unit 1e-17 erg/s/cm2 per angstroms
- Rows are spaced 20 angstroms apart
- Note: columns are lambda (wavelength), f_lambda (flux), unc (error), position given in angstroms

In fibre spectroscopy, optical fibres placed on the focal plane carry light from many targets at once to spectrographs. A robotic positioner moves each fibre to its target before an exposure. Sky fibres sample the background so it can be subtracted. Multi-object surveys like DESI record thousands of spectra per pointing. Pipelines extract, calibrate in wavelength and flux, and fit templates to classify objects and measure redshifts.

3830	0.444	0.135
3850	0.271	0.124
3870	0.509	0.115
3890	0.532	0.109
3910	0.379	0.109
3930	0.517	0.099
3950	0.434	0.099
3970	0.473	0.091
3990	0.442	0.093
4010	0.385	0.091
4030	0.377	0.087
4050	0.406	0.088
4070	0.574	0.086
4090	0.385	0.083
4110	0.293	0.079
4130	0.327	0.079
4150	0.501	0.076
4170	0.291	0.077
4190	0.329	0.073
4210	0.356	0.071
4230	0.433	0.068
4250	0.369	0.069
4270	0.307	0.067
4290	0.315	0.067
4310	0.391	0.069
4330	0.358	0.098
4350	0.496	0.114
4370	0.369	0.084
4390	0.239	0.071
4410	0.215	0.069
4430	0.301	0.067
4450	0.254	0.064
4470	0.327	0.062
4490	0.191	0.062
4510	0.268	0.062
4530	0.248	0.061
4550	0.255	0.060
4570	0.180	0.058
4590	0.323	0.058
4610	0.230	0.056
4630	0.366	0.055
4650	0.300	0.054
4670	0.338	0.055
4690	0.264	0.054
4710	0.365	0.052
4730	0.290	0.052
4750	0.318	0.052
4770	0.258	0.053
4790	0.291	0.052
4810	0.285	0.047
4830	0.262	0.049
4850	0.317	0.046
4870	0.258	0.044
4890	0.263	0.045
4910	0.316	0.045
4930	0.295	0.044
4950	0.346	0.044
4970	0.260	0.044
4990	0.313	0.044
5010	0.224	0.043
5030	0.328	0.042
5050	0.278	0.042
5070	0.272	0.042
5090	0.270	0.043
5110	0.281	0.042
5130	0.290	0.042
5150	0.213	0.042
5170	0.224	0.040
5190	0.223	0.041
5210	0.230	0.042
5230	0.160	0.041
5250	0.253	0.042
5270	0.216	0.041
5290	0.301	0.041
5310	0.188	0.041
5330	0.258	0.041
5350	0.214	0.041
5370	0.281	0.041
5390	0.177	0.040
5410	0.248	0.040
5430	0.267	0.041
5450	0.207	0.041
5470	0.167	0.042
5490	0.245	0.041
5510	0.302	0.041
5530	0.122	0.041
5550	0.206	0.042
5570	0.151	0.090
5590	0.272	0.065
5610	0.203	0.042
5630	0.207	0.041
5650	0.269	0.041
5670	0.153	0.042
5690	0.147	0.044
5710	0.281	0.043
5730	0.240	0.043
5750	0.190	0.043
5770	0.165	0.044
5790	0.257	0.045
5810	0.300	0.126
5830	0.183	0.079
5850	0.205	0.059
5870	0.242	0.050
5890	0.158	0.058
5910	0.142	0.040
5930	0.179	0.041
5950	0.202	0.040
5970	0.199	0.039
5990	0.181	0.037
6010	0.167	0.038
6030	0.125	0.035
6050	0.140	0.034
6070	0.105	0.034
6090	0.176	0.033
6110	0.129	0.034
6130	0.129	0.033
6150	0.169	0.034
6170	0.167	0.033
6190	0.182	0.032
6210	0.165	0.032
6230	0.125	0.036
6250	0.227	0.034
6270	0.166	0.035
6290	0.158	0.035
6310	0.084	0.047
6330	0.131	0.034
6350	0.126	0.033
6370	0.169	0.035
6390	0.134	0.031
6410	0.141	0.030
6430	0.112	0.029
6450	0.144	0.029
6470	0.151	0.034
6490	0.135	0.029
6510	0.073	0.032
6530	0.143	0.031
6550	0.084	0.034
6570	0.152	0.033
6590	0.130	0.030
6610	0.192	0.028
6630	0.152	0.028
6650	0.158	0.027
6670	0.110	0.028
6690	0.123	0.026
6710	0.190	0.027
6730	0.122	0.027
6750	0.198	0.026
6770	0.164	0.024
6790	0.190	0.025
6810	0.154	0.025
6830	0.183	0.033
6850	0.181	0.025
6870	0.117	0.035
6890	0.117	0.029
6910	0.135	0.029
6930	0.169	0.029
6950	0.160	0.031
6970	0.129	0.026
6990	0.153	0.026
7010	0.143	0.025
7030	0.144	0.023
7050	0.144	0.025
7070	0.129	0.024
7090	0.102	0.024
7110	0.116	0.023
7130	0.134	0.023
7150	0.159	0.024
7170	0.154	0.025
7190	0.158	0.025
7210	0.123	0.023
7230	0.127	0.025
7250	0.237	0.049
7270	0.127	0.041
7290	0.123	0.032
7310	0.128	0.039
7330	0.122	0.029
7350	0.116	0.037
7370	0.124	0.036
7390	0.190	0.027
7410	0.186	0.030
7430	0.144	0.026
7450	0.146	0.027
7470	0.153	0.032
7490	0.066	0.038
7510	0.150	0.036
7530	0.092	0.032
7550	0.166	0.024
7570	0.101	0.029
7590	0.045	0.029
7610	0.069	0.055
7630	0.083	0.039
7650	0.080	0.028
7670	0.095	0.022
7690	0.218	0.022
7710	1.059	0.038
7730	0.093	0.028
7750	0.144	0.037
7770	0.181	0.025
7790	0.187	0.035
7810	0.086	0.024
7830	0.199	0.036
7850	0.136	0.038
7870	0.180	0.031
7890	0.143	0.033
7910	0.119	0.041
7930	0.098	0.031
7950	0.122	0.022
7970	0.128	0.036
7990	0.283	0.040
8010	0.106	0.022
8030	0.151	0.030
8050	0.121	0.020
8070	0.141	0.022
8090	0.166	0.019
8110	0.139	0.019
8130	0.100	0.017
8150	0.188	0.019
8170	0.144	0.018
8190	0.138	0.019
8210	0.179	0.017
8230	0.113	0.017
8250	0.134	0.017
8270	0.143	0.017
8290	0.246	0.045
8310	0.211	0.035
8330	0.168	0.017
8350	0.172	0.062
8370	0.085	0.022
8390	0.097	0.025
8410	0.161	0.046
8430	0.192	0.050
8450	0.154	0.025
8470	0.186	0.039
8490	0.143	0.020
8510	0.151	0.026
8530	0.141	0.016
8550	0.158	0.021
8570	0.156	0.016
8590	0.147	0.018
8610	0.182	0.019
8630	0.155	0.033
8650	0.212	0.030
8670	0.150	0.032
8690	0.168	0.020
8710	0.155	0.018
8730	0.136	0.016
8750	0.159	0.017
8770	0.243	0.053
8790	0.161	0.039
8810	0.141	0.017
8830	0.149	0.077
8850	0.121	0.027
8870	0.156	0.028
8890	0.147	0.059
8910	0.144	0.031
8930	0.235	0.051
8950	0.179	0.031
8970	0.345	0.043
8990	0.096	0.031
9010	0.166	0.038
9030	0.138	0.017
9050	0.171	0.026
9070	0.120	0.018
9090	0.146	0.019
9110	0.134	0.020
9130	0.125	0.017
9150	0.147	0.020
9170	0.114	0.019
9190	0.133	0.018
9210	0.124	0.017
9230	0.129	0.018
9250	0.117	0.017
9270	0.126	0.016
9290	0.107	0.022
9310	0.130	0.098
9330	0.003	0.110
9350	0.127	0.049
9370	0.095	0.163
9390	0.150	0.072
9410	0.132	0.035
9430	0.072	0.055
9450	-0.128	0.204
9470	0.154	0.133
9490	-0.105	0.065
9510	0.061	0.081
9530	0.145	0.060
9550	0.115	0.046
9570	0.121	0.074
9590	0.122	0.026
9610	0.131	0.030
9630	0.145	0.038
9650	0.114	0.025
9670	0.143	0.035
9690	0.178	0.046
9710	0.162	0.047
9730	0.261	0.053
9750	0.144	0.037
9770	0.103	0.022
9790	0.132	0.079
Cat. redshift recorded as 1.07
